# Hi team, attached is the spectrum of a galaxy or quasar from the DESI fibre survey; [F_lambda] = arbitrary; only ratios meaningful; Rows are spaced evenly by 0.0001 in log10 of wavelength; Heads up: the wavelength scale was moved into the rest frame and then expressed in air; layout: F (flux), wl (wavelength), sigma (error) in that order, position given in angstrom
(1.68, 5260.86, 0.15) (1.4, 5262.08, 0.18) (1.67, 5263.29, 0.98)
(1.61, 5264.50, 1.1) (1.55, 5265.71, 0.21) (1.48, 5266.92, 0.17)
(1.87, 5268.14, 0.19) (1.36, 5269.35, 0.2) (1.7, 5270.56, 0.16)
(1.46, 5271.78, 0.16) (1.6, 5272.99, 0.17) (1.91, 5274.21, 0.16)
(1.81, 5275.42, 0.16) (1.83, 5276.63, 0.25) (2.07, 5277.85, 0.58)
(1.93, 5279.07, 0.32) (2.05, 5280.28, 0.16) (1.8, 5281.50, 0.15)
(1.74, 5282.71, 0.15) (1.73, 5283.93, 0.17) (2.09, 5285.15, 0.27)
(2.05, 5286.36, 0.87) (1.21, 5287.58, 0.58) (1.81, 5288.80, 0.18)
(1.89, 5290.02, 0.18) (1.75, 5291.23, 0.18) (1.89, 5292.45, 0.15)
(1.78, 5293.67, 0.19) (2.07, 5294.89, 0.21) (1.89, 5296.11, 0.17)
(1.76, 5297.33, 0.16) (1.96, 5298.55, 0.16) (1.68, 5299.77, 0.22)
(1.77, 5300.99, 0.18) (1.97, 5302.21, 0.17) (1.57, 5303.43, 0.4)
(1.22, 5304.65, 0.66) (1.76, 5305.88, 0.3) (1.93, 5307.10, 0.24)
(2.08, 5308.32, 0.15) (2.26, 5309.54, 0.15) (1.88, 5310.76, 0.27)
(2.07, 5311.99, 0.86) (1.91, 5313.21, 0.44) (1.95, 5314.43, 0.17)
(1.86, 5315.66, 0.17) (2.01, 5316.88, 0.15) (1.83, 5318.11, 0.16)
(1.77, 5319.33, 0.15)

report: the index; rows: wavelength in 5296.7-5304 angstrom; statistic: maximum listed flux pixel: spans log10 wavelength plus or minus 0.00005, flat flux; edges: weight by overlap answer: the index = 1.97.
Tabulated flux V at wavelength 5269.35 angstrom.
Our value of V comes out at 1.36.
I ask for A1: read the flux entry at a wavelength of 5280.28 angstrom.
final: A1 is 2.05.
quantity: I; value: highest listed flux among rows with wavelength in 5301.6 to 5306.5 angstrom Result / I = 1.97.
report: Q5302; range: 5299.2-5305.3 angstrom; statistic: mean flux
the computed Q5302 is 1.64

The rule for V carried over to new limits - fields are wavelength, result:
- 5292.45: 1.89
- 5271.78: 1.46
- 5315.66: 1.86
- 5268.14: 1.87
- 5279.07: 1.93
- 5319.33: 1.77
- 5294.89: 2.07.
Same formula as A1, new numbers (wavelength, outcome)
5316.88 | 2.01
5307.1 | 1.93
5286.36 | 2.05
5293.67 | 1.78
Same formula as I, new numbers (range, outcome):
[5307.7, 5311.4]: 2.26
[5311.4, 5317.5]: 2.07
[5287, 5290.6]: 1.89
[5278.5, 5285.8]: 2.09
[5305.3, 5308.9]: 2.08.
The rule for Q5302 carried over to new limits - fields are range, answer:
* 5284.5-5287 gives 2.06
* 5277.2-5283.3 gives 1.92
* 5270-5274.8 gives 1.66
